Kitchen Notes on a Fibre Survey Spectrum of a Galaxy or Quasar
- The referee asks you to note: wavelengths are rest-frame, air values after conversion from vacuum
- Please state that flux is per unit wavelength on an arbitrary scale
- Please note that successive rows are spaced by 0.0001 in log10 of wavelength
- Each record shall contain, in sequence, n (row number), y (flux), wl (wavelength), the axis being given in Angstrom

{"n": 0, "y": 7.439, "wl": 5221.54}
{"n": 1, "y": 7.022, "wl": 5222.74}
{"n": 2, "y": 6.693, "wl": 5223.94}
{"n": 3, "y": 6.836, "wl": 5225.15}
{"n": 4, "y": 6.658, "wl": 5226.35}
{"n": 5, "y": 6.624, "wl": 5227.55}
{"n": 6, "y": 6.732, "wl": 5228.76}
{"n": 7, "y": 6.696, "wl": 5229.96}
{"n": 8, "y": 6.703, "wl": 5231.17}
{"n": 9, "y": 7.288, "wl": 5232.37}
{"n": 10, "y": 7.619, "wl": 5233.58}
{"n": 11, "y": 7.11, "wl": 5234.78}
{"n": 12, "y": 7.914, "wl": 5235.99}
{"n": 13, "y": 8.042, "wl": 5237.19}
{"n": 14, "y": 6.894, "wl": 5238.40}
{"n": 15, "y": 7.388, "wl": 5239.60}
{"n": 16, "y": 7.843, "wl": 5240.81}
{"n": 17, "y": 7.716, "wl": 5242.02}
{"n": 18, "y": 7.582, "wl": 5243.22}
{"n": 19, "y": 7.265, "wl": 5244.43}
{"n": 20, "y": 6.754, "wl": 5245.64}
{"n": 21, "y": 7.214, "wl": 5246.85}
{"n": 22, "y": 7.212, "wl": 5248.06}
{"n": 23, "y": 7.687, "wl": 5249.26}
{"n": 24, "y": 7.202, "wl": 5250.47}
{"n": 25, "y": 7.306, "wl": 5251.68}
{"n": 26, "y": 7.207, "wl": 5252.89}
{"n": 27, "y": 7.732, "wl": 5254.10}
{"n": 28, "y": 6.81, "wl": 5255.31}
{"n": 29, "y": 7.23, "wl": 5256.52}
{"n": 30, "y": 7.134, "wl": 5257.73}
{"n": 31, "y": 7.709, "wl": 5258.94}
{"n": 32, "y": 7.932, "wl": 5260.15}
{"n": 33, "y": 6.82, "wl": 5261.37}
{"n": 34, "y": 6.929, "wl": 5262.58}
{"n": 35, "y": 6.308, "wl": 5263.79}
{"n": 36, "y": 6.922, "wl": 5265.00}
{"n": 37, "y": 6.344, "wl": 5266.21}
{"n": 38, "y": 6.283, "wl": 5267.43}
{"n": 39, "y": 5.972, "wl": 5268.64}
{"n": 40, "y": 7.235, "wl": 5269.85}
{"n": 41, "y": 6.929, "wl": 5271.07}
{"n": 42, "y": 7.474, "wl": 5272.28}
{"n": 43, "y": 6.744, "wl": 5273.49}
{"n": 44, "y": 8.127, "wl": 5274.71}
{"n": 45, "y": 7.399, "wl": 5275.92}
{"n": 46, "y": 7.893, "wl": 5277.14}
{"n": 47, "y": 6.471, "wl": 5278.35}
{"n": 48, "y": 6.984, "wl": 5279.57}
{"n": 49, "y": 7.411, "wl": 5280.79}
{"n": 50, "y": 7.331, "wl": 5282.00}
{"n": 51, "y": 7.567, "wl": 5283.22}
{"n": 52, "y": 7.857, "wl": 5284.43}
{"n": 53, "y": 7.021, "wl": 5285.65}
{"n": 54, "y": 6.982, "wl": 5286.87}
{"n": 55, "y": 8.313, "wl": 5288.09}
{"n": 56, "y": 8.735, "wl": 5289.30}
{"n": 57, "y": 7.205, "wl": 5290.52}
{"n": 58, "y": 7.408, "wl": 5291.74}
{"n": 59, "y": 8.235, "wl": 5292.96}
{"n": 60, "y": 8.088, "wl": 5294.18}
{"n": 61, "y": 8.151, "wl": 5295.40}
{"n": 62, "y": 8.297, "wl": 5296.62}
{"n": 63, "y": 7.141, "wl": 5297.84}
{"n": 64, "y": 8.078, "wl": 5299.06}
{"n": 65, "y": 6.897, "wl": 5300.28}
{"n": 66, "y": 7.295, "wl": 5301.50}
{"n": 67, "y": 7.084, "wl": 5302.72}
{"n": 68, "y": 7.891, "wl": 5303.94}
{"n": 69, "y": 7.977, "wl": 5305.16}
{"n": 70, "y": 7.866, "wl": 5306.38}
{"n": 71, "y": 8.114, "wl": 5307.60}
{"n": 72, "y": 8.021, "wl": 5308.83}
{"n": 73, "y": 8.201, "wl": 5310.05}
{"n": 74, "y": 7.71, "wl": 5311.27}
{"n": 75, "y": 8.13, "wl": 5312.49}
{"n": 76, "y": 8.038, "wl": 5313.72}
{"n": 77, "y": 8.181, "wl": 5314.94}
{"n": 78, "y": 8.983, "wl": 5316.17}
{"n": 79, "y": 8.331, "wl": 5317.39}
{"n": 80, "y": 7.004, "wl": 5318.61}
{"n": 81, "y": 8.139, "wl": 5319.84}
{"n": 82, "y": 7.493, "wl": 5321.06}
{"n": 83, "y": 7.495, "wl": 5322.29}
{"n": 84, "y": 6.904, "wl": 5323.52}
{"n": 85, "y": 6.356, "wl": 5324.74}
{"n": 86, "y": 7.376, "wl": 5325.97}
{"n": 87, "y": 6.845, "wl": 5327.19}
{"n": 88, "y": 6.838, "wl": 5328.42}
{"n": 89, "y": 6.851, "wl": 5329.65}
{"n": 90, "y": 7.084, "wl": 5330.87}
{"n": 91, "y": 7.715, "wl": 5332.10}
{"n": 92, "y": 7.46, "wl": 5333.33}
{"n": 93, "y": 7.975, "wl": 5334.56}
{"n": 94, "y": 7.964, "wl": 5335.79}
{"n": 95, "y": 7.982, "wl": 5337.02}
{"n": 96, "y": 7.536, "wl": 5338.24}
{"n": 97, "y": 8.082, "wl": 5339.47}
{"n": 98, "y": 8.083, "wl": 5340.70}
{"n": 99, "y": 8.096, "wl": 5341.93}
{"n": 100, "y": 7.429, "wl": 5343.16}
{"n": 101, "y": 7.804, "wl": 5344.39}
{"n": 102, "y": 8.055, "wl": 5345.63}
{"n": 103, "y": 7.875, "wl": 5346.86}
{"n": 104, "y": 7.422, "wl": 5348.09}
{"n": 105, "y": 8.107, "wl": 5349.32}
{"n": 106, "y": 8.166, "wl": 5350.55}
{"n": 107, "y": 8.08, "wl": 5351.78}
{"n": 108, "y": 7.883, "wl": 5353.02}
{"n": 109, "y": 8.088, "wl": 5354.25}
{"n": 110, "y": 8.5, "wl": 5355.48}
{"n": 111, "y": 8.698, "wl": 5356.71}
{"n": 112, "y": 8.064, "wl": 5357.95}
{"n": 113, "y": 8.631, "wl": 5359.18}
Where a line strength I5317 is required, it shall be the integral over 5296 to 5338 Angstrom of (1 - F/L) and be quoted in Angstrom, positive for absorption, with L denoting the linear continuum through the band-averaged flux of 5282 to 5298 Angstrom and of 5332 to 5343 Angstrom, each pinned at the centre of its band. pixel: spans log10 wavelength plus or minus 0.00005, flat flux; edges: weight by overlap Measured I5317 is 1.0 Angstrom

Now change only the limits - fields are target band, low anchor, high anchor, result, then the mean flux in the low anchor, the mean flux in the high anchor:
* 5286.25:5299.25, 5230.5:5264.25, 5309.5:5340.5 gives -0.6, 7.31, 7.63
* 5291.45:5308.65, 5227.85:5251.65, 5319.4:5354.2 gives -0.6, 7.3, 7.62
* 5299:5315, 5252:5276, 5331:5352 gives -0.6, 7.06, 7.85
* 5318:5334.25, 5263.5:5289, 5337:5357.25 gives 1.1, 7.15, 7.99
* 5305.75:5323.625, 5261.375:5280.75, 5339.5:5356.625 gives -0.9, 6.94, 8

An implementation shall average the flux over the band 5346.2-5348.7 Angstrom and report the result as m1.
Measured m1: 7.66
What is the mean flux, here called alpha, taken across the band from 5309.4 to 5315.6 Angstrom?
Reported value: 8.06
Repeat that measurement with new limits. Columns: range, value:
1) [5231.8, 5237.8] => 7.59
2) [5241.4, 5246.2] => 7.33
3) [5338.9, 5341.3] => 8.08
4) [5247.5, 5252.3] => 7.36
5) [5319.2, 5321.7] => 7.79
